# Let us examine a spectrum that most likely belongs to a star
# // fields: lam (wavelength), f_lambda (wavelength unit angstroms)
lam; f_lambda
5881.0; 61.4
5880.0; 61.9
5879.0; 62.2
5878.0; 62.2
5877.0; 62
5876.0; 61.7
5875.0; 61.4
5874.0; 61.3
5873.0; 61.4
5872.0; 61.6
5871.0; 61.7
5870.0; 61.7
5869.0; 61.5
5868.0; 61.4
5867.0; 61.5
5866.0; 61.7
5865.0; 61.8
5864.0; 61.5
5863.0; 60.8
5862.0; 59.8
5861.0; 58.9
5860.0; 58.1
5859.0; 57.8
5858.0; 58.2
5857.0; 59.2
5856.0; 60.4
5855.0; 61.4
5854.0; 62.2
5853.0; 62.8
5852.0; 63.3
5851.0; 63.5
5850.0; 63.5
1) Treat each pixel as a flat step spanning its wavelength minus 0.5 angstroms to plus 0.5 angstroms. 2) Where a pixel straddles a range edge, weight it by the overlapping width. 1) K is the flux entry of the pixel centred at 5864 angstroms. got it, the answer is 61.5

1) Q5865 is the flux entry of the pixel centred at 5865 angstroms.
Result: 61.8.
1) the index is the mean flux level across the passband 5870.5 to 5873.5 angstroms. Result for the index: 61.6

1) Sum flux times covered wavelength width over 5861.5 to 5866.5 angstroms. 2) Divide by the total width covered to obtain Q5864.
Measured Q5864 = 61.1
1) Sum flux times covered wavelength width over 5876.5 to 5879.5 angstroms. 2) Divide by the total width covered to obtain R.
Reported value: 62.1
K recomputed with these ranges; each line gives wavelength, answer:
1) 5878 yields 62.2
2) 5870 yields 61.7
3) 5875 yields 61.4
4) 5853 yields 62.8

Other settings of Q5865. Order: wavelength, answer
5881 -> 61.4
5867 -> 61.5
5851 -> 63.5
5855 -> 61.4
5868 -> 61.4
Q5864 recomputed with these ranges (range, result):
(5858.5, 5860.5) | 58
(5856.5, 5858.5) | 58.7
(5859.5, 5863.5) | 59.4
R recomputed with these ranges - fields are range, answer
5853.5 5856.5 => 61.3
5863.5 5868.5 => 61.6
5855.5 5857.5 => 59.8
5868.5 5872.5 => 61.6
